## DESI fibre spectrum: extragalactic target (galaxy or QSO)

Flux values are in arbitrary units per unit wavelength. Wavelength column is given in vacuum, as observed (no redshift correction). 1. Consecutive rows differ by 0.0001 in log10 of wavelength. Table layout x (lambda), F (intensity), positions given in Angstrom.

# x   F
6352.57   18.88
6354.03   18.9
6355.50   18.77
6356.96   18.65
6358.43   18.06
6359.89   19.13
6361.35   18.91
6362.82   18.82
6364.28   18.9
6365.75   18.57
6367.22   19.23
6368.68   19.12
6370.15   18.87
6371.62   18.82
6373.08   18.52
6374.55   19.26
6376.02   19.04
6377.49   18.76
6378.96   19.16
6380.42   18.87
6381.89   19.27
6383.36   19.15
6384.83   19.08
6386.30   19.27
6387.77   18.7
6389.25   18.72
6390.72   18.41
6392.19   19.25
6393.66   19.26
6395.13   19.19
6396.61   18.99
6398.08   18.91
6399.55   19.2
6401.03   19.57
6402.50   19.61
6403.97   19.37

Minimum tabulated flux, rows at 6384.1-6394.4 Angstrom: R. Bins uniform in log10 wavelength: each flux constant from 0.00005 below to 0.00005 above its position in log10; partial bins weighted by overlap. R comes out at 18.41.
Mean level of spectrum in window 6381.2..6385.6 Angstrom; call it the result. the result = 19.2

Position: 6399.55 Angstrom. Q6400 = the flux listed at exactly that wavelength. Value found 19.2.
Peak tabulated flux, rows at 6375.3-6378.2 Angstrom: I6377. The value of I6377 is 19.04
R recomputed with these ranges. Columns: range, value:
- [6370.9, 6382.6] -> 18.52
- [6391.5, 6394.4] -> 19.25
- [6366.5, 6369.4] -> 19.12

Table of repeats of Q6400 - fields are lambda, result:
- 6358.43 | 18.06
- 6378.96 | 19.16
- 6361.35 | 18.91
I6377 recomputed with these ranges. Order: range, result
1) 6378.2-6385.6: 19.27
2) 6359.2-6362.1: 19.13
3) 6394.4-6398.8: 19.19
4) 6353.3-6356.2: 18.9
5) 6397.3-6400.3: 19.2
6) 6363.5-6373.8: 19.23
